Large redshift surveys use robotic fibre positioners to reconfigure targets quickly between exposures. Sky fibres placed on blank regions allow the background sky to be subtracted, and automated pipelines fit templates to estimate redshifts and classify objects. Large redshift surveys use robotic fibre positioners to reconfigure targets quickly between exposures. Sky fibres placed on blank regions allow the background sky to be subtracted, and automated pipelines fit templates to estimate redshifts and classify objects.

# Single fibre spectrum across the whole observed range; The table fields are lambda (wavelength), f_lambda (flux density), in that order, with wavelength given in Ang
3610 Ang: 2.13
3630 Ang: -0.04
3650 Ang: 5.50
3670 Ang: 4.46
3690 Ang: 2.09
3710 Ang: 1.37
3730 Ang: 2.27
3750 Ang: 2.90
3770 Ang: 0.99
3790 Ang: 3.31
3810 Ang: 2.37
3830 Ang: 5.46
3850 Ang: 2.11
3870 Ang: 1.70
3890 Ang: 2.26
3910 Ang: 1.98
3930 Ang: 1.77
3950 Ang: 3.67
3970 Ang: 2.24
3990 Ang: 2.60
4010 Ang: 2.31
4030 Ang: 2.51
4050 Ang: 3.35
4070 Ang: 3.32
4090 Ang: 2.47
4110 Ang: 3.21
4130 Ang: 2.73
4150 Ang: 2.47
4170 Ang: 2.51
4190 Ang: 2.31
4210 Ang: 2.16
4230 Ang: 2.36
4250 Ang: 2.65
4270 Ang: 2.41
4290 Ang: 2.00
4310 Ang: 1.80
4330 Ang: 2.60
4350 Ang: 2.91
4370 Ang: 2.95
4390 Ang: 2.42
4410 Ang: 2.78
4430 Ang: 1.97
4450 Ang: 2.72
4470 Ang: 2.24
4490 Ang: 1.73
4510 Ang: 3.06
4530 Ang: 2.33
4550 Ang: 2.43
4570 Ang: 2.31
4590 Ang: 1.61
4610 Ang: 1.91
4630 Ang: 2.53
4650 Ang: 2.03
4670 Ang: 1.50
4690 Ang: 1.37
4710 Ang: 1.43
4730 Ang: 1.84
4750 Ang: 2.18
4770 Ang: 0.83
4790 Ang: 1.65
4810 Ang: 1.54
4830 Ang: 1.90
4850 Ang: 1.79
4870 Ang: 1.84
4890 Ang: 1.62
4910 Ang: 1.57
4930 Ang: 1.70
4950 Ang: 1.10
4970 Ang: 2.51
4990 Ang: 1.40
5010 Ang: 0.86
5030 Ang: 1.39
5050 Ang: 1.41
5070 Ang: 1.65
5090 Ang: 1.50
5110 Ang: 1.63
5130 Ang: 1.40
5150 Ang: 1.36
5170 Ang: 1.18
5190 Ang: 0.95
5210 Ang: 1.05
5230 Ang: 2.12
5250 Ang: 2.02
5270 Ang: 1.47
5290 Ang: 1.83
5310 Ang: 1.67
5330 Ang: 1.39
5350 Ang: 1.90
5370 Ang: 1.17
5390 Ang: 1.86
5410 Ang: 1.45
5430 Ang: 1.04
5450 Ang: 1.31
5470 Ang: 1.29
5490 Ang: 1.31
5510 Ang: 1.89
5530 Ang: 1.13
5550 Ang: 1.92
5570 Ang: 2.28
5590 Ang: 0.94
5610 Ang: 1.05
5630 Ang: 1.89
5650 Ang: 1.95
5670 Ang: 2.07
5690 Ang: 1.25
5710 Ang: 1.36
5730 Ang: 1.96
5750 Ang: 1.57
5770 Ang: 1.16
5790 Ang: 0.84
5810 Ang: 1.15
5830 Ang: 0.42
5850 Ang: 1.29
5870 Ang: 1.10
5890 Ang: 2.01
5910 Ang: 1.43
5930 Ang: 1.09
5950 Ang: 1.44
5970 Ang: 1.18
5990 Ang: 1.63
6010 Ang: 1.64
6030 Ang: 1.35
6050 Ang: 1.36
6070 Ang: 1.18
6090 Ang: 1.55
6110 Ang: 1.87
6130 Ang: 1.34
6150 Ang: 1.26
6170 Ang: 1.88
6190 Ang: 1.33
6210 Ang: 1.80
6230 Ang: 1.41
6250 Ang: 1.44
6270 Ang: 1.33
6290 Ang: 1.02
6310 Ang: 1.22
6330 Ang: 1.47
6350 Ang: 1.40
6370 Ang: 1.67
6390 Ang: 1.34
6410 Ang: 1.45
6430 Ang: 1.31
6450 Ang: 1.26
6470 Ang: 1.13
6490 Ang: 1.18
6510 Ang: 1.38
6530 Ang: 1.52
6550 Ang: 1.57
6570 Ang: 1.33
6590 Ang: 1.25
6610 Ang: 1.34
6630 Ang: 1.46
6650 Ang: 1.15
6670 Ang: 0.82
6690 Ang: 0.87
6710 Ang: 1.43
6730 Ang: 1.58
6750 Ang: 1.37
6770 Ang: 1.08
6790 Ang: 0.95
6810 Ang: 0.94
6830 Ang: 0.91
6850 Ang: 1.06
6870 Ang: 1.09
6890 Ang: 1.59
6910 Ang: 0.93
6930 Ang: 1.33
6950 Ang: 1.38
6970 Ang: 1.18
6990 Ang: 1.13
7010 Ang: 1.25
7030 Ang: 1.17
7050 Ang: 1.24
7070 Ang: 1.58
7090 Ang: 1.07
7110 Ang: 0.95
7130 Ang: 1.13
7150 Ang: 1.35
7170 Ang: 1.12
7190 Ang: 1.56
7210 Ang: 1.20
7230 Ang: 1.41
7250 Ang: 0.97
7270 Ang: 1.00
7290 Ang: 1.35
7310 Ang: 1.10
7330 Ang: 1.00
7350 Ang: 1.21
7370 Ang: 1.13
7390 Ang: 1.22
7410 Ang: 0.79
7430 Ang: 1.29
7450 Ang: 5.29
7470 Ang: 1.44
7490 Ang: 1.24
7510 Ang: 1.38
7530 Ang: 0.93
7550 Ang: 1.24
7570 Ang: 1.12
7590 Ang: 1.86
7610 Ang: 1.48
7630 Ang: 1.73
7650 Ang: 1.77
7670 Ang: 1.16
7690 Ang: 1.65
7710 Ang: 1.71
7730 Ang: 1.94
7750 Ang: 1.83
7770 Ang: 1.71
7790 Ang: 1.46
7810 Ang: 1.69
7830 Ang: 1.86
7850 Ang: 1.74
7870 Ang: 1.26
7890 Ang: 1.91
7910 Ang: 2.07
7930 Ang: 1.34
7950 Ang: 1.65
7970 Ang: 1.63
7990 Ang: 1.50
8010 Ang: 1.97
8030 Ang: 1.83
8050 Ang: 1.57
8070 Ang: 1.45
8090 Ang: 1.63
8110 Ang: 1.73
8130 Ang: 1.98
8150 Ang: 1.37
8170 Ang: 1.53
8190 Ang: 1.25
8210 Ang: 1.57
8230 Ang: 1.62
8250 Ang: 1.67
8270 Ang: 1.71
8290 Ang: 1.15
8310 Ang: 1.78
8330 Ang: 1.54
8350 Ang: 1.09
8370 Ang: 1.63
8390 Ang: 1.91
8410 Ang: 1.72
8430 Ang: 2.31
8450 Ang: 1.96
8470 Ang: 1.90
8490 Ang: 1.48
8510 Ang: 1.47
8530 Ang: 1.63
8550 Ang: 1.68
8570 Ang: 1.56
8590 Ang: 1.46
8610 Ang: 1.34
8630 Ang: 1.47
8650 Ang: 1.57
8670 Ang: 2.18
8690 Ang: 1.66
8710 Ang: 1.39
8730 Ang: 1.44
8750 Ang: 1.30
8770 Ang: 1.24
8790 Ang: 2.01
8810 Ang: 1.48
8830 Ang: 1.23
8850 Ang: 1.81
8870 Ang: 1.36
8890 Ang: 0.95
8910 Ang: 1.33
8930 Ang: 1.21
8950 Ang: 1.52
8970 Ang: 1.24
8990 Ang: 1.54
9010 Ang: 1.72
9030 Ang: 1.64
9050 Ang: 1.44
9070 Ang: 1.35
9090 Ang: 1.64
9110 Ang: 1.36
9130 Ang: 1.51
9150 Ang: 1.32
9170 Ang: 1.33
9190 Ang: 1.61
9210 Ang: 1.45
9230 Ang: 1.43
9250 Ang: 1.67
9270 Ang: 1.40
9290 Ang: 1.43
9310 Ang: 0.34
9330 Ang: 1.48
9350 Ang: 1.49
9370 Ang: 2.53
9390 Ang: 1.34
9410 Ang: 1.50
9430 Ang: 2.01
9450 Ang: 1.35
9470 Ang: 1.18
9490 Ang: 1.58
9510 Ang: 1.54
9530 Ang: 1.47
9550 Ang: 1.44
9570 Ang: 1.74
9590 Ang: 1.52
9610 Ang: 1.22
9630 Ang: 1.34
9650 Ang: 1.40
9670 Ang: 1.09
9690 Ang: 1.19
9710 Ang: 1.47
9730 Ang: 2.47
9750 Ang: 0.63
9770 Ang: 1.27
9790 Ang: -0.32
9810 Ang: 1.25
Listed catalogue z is 0.999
